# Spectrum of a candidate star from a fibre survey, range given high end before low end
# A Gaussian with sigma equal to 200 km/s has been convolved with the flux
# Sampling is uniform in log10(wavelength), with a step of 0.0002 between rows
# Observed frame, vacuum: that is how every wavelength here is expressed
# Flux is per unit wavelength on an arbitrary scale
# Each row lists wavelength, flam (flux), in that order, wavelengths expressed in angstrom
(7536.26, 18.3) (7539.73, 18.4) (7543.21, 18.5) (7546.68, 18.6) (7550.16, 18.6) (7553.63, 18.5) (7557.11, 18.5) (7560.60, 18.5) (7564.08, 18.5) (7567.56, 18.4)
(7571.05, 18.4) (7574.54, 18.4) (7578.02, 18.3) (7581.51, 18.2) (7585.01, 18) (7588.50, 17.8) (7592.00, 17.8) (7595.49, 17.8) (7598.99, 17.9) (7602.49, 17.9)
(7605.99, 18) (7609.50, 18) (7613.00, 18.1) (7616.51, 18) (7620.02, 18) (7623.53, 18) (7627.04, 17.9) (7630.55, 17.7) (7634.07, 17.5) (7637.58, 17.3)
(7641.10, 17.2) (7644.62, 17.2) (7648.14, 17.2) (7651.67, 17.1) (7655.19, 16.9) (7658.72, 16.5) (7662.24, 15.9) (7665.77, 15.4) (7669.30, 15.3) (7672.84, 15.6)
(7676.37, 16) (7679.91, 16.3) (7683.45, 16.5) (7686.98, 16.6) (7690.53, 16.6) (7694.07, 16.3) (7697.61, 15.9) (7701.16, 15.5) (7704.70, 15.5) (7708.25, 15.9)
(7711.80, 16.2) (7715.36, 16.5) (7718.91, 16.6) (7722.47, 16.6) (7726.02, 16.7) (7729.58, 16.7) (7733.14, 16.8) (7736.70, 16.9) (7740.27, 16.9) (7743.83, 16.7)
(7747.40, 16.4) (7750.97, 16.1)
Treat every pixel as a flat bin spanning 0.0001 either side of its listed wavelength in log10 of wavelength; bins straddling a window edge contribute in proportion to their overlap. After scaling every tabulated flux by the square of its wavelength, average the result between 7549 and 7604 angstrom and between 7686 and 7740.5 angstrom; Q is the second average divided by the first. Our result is 0.93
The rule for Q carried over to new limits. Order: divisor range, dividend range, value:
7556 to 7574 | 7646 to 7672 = 0.91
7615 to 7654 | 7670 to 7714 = 0.93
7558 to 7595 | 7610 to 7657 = 0.98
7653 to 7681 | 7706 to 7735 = 1.04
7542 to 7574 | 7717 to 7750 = 0.94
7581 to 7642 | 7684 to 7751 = 0.95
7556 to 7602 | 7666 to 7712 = 0.91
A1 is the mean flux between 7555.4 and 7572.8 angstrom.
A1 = 18.5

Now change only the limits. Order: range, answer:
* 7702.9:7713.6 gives 15.9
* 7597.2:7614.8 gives 18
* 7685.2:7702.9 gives 16.2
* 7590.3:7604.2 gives 17.9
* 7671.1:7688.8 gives 16.2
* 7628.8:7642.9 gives 17.4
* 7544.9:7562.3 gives 18.5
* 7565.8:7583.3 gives 18.3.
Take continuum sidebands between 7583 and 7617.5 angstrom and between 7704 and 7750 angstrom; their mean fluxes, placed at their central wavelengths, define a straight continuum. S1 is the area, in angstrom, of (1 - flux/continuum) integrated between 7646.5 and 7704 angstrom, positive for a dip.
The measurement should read 3.0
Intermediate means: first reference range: 17.9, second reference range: 16.5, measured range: 16.2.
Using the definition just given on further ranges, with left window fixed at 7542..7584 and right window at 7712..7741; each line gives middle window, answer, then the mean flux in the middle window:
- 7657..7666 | 0.7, 16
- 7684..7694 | 0.3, 16.5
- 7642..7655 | 0.3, 17.1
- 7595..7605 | 0.1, 17.9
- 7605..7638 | -0.1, 17.9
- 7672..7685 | 0.8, 16.1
